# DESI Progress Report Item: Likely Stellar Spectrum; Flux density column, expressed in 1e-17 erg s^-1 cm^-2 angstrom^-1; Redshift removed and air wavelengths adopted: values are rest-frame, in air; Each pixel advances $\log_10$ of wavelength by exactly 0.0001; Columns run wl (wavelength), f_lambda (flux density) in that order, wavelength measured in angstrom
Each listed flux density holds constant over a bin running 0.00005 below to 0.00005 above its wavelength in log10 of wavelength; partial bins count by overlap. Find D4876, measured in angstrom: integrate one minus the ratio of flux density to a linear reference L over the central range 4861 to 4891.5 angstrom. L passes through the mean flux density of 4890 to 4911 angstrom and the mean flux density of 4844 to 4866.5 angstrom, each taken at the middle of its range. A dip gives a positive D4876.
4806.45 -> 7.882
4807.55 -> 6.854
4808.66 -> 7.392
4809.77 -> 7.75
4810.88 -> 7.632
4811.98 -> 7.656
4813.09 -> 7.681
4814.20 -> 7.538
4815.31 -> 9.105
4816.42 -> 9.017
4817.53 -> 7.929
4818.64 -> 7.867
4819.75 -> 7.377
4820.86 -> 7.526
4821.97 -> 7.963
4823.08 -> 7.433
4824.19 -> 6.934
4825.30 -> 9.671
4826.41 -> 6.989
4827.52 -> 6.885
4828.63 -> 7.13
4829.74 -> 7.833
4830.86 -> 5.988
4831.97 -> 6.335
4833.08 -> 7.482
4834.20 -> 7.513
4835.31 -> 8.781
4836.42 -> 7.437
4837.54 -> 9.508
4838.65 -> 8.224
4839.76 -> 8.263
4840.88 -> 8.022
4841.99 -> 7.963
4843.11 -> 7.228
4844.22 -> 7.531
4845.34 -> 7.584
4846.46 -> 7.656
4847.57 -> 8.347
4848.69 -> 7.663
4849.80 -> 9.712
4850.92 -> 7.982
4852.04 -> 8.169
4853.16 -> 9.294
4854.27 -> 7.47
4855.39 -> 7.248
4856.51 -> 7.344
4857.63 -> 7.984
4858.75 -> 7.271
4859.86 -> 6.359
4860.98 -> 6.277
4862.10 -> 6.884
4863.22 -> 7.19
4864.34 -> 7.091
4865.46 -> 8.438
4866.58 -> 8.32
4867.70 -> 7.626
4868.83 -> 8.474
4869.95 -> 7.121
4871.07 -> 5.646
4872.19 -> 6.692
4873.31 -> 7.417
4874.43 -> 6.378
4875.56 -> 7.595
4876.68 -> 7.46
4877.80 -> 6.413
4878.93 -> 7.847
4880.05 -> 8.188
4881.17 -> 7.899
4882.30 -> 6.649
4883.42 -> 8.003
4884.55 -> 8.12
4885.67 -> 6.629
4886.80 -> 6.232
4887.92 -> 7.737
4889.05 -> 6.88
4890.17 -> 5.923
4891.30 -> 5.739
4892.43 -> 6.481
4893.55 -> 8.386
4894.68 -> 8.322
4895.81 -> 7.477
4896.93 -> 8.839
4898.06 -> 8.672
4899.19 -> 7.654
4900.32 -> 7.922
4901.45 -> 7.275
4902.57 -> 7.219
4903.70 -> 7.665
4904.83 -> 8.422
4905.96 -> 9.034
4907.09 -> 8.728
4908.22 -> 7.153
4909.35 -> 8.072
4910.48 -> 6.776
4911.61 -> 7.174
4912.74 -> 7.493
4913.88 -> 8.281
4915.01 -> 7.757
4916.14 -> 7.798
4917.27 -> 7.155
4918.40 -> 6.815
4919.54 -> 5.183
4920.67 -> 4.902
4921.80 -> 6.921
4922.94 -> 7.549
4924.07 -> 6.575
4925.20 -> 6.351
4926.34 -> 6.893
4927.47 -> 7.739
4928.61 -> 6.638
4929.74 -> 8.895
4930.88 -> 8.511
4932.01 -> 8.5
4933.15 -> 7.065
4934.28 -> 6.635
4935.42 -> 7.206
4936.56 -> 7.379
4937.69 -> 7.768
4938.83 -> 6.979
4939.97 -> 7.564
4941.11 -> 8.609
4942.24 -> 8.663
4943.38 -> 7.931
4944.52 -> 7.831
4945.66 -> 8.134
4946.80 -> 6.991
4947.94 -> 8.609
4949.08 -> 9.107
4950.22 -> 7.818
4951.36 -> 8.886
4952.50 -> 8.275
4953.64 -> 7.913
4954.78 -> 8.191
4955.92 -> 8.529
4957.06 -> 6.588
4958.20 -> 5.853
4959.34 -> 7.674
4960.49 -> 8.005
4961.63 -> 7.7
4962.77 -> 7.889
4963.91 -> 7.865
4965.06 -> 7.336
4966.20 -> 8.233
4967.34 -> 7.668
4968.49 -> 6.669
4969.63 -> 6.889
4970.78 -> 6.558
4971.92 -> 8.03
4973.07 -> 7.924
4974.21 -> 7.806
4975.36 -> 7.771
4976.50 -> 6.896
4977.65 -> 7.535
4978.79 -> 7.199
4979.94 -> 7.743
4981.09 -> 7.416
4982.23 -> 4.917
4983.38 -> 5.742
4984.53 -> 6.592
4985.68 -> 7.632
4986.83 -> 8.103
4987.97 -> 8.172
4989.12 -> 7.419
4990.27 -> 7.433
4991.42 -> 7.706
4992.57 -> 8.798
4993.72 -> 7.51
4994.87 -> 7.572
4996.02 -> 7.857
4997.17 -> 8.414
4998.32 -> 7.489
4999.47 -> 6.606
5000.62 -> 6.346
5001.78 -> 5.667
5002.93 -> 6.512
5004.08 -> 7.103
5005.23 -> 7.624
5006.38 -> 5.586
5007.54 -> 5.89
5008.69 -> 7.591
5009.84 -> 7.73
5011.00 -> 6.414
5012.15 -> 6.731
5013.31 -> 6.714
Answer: 1.9 angstrom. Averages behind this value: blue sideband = 7.69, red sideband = 7.71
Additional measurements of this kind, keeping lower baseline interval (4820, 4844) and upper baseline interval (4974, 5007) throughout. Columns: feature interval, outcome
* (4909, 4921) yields 0.59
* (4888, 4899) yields 0.08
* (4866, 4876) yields 0.40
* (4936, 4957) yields -2.00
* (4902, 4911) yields -0.53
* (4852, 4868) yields 0.16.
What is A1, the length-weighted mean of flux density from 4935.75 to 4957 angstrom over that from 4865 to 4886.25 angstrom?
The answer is 1.1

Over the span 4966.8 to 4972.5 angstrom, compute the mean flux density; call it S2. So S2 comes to 7.15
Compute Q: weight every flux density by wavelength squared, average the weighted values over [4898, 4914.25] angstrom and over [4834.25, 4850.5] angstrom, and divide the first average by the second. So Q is 1.0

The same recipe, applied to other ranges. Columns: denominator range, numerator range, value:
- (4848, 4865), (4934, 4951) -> 1.07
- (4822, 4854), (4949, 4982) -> 1.02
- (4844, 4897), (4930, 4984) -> 1.06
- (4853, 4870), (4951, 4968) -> 1.08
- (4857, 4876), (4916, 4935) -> 1.00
